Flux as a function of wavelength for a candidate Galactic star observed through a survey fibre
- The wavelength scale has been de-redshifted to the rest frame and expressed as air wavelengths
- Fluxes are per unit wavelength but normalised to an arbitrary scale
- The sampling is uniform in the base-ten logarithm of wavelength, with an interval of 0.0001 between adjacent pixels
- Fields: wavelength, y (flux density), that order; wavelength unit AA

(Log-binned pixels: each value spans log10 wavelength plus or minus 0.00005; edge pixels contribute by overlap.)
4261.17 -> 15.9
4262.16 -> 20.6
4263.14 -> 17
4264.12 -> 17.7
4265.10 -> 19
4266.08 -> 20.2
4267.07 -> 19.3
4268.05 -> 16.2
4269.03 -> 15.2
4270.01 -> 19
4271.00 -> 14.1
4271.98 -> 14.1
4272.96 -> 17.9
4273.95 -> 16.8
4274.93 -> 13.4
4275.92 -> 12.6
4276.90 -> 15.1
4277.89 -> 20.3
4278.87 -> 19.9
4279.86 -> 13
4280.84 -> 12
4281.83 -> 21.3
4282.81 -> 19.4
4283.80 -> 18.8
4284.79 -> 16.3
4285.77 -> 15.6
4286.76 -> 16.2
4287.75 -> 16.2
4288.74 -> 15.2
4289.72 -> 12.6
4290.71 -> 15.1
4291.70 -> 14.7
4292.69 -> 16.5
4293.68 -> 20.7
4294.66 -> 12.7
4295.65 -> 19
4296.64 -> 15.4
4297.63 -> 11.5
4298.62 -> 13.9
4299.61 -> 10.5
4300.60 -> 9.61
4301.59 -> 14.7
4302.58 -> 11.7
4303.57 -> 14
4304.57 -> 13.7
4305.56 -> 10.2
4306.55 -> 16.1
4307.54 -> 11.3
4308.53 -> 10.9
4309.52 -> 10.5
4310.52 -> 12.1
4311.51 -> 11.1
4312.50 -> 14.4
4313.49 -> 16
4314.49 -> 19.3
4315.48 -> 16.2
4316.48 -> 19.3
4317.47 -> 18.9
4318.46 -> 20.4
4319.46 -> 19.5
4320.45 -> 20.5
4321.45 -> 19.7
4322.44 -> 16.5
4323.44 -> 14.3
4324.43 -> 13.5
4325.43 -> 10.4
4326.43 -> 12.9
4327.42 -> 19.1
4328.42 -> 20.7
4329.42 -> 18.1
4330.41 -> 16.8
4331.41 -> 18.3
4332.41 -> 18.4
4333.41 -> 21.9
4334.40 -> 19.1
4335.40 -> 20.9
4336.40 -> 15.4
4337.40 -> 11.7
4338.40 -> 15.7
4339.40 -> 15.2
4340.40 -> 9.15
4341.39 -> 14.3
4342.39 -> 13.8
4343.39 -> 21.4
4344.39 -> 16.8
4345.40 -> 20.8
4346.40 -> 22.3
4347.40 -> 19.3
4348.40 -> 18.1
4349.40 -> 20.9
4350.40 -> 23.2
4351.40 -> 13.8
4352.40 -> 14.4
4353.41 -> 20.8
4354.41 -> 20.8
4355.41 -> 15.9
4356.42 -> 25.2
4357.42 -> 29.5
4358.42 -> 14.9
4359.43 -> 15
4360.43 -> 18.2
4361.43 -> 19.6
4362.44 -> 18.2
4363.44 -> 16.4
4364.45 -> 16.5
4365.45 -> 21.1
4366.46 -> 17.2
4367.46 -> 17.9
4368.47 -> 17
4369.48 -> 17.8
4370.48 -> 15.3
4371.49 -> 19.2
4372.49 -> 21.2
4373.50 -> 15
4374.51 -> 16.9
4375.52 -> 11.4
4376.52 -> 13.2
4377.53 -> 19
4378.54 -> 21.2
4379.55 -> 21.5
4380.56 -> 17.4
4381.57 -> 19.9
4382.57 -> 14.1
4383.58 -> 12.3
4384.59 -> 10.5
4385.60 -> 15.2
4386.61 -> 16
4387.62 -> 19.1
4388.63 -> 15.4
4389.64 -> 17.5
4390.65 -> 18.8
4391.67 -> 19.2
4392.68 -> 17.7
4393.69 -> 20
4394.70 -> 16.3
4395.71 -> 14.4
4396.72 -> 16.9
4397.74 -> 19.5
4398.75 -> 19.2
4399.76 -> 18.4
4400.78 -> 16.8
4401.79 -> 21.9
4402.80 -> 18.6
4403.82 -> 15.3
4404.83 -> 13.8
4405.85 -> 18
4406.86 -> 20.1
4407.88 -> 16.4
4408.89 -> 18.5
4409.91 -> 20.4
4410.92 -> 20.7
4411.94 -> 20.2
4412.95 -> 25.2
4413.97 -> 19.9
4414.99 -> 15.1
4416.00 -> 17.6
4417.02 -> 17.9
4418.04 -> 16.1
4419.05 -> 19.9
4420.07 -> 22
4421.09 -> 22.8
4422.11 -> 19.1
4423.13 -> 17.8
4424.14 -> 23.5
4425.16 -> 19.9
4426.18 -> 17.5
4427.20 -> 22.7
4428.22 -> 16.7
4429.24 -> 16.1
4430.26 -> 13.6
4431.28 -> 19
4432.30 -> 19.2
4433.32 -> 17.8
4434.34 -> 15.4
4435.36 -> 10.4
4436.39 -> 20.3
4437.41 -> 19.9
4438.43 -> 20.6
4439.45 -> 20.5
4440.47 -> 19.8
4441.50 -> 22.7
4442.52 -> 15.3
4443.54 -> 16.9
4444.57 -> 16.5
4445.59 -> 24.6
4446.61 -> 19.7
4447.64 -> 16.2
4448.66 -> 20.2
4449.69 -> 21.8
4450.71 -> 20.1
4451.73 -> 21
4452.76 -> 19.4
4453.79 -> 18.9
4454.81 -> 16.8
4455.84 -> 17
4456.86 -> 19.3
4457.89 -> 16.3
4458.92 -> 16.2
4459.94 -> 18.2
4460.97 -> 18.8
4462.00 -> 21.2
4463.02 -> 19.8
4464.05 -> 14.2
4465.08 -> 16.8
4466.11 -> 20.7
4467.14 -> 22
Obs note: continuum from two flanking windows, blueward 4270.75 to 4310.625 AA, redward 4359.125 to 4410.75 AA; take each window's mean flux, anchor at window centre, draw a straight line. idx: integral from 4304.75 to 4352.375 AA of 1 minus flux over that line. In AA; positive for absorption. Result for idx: -2.01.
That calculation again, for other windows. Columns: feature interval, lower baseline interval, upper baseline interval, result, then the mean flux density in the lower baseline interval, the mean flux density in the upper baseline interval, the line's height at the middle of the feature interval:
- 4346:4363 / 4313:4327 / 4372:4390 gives -2.8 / 17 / 16.5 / 16.7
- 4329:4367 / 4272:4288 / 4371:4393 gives -3.1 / 16.5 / 16.9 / 16.8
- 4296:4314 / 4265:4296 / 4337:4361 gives 4.6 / 16.5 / 18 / 17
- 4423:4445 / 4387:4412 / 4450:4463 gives 0.2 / 18.1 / 18.7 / 18.5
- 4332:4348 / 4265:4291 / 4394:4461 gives 0.1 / 16.4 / 18.6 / 17.3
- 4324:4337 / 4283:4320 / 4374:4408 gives -1.4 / 14.9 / 17.1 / 15.6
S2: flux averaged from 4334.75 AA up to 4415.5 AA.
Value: 17.8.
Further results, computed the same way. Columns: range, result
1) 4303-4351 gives 16.5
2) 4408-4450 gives 19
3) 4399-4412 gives 18.3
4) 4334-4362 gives 18.1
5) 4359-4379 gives 17.4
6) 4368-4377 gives 16.3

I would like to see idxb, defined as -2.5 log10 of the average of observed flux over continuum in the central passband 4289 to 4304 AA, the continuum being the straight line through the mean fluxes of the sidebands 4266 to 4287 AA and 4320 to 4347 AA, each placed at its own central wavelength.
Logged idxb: 0.178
